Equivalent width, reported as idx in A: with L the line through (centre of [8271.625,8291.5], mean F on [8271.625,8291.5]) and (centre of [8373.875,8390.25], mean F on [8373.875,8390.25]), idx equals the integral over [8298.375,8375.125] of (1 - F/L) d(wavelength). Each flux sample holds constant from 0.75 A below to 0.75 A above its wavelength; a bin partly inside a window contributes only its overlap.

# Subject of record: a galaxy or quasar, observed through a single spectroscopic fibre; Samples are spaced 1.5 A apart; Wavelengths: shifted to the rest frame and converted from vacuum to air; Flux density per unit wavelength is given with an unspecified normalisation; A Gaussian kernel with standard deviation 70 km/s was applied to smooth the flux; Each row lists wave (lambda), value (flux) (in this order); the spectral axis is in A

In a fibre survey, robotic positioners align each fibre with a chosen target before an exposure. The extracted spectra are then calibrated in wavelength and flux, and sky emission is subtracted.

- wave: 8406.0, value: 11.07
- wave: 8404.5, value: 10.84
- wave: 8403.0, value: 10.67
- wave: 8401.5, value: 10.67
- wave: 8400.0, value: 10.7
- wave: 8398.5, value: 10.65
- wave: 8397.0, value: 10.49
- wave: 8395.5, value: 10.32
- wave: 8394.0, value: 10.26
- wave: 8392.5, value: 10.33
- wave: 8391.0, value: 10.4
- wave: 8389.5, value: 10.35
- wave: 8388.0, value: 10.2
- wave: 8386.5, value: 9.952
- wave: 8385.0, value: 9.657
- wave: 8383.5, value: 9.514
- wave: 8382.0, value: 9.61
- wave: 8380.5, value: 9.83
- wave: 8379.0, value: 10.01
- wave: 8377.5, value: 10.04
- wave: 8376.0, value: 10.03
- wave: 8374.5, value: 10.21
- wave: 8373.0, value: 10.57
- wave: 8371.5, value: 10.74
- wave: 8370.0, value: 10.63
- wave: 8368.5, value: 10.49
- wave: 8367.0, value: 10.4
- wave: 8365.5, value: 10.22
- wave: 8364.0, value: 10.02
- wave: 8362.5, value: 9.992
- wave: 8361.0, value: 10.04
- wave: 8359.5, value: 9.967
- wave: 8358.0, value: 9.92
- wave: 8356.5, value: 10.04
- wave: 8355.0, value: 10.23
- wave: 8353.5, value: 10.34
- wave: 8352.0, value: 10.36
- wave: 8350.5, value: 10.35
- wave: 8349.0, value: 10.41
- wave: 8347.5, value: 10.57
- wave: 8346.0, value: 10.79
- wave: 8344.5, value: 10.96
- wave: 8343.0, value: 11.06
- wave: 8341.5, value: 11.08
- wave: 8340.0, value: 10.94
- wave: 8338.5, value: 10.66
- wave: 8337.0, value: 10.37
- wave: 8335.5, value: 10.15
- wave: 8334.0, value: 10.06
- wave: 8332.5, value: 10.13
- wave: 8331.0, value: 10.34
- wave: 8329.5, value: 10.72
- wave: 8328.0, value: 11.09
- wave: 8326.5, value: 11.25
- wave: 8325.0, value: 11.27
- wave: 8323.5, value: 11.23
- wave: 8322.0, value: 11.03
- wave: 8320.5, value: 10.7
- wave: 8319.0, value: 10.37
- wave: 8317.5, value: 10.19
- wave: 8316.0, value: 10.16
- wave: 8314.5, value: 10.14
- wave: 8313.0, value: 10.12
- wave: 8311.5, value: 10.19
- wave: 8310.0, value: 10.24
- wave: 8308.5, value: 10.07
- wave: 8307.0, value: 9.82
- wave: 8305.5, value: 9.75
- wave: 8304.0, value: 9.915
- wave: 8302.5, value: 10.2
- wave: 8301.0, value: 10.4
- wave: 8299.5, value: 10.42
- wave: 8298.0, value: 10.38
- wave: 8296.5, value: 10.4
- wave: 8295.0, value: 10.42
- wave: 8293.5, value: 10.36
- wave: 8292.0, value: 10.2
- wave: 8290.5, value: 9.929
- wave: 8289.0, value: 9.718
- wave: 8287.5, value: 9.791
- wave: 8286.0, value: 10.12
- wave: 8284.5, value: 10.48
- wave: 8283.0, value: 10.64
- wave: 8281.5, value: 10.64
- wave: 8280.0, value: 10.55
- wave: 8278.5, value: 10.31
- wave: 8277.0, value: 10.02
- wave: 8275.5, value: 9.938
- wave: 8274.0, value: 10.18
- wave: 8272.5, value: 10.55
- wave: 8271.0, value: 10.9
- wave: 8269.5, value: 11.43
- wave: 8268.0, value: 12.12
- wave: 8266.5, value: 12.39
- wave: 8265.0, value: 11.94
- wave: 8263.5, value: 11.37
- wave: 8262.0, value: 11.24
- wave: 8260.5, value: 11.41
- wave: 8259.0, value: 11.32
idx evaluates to -2.7 A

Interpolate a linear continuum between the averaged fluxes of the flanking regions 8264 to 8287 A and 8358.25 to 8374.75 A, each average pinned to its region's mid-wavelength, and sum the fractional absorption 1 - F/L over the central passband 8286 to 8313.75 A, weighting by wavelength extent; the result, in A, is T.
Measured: 1.41 A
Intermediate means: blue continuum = 10.8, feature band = 10.1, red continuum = 10.3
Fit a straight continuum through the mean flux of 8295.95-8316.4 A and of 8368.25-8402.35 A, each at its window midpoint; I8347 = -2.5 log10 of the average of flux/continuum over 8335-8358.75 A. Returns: -0.033 mag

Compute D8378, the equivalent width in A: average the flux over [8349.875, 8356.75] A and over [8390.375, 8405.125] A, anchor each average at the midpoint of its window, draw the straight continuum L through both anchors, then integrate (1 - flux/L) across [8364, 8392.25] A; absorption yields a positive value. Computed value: 0.71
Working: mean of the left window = 10.3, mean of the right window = 10.5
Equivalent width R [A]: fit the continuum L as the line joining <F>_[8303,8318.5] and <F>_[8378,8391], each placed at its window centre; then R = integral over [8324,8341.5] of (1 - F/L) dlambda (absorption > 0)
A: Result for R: -1.1 A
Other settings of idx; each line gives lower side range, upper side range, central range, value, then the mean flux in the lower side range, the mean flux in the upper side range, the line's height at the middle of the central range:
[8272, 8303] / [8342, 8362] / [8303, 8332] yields -0.3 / 10.3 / 10.4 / 10.3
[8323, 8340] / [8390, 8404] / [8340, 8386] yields 1.3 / 10.7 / 10.5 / 10.6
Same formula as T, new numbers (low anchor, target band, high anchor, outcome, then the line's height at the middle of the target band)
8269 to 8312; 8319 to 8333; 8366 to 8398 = -0.8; 10.2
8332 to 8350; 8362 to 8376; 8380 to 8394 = -0.2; 10.2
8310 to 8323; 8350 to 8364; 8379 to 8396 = 0.1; 10.2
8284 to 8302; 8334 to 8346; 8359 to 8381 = -0.6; 10.2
